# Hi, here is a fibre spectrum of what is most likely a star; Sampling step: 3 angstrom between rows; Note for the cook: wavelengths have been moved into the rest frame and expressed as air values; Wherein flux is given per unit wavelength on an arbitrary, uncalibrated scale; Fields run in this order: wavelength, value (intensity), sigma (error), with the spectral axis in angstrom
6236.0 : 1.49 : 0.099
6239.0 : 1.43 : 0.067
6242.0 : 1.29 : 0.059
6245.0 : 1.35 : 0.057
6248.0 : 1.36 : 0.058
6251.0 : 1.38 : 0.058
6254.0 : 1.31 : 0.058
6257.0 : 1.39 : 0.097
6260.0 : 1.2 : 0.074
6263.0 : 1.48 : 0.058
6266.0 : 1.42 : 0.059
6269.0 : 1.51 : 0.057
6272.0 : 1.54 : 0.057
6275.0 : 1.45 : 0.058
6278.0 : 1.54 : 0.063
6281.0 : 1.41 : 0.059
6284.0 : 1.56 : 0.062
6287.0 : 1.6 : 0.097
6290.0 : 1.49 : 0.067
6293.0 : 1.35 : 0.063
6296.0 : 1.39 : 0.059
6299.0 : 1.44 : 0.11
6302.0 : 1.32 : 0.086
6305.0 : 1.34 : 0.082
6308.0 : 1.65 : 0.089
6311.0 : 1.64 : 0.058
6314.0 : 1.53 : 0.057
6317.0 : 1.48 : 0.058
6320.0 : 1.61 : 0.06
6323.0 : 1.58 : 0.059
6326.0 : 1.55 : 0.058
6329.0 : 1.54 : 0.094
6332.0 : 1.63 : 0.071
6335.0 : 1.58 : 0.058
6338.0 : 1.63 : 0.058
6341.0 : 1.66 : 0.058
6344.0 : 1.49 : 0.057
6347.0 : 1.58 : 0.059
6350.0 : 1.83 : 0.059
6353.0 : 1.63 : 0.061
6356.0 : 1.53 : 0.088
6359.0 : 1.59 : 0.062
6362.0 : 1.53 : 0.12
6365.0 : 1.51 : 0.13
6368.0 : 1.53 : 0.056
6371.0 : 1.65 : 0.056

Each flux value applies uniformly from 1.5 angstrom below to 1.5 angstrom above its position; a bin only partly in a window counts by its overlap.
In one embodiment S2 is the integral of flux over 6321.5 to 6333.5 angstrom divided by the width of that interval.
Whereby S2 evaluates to 1.57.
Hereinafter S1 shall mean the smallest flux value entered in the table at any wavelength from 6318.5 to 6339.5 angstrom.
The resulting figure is 1.54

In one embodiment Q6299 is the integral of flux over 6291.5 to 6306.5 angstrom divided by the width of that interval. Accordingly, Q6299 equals 1.37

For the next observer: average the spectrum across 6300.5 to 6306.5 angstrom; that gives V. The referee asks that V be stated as 1.33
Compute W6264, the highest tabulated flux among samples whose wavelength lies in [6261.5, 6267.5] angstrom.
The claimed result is 1.48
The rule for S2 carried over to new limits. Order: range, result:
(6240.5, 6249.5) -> 1.33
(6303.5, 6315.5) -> 1.54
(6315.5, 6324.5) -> 1.56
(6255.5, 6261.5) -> 1.29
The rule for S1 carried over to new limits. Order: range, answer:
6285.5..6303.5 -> 1.32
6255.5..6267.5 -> 1.2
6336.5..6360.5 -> 1.49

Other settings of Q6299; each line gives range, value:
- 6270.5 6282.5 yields 1.49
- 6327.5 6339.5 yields 1.59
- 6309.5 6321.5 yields 1.57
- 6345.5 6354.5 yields 1.68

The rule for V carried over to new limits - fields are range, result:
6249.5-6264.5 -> 1.35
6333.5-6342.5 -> 1.62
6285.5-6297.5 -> 1.46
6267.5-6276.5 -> 1.5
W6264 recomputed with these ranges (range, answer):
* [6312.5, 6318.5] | 1.53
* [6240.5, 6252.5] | 1.38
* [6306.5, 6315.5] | 1.65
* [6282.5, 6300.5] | 1.6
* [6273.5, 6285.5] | 1.56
